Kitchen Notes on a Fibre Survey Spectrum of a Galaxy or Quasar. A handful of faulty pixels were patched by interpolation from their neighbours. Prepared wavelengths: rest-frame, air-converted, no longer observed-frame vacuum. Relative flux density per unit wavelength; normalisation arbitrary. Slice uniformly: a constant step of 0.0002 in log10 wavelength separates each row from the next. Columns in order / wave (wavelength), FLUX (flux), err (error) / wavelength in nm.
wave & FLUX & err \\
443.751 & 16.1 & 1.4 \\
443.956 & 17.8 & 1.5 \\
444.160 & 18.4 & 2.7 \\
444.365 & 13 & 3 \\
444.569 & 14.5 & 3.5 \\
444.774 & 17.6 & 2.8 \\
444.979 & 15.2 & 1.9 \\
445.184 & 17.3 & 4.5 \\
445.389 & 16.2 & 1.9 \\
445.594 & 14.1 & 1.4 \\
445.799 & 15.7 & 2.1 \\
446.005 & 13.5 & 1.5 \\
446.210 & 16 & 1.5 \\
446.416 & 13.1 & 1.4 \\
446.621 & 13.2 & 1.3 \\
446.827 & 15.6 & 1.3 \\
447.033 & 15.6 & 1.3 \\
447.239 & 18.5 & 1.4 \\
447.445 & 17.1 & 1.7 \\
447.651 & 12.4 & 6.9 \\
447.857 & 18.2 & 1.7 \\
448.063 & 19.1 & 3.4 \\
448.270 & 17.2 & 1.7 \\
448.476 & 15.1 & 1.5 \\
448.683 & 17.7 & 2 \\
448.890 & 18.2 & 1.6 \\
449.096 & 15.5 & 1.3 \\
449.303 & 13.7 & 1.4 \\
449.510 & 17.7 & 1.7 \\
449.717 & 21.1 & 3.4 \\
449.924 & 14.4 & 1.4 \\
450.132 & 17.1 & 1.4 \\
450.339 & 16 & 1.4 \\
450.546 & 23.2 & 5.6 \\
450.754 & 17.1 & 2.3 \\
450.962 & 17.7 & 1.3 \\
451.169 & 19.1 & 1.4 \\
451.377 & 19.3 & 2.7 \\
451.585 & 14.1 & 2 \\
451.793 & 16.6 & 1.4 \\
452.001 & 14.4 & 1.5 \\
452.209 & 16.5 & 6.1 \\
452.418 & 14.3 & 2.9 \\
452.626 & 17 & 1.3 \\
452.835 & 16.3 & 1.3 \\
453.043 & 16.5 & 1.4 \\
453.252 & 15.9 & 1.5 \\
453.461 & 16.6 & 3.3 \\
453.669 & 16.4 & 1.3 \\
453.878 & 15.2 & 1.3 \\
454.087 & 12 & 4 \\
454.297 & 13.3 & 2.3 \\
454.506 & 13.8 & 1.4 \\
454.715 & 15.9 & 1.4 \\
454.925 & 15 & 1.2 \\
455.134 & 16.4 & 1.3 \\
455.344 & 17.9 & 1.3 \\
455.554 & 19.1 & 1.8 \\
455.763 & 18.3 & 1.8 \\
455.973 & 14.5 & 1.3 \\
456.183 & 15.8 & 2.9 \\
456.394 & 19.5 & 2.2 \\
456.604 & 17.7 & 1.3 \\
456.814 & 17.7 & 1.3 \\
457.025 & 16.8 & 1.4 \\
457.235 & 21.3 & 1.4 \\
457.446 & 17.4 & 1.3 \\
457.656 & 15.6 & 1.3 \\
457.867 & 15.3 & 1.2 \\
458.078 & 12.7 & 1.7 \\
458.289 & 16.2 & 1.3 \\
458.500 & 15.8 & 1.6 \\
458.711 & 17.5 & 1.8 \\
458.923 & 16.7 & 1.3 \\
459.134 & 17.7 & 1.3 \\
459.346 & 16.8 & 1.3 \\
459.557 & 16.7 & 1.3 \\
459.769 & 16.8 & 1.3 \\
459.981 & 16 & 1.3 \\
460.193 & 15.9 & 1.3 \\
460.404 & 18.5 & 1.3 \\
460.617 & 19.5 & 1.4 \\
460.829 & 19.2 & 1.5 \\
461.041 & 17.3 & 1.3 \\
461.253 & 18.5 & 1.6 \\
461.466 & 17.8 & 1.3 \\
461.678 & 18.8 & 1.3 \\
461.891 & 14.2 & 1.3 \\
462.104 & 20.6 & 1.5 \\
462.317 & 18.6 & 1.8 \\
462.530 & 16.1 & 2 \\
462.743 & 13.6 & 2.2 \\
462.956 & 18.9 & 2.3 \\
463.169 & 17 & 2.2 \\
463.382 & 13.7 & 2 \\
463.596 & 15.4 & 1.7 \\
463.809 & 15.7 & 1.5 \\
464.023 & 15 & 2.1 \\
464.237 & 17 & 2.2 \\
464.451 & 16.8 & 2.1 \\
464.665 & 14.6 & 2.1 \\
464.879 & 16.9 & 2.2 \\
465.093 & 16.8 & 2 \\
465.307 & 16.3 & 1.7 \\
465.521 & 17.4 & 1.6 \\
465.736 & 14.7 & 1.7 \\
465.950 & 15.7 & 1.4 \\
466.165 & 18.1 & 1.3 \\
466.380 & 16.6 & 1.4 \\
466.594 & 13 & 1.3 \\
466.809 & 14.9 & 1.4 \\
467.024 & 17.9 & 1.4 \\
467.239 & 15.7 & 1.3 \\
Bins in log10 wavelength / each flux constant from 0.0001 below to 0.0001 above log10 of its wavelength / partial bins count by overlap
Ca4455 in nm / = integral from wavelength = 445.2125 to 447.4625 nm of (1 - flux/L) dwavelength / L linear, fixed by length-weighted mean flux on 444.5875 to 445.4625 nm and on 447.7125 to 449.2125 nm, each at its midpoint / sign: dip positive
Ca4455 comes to 0.18 nm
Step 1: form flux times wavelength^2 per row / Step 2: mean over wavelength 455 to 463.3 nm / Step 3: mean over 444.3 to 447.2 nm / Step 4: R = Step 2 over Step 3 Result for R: 1.2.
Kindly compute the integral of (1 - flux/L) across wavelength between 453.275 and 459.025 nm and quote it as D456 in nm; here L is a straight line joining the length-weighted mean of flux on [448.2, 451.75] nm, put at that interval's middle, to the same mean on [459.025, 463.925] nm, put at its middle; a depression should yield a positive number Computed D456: 0.29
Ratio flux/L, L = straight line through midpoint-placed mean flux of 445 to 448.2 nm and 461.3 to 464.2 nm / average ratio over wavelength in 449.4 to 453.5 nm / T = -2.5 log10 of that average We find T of -0.07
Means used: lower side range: 15.7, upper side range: 16.6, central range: 17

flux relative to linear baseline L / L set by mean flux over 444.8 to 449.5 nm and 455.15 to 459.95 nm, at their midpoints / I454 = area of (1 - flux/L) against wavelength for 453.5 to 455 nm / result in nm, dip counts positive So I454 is 0.18 nm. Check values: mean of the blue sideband 15.9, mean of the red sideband 17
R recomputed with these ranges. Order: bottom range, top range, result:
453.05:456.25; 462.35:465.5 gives 1.06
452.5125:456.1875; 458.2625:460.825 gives 1.10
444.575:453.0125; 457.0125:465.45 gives 1.08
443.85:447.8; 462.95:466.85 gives 1.12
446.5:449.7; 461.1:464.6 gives 1.08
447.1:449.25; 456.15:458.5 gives 1.05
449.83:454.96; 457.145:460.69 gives 1.07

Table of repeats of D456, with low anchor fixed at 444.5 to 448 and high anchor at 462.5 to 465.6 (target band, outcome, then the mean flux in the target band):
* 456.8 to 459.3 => -0.12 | 16.7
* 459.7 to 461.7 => -0.23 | 17.8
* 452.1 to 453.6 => -0.04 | 16.2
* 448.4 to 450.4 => -0.13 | 16.7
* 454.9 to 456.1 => -0.09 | 17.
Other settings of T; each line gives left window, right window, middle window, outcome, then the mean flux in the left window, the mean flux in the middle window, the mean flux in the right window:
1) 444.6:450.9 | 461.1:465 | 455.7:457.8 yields -0.055 mag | 16.4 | 17.4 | 16.6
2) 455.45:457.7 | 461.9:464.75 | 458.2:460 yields 0.028 mag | 17.7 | 16.7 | 16.3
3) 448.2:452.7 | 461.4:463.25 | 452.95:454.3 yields 0.121 mag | 17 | 15.2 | 17.3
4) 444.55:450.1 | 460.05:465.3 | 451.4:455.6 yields 0.050 mag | 16.1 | 15.7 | 16.9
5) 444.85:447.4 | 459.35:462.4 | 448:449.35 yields -0.060 mag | 15.4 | 16.7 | 17.7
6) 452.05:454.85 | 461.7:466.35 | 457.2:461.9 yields -0.073 mag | 15.3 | 17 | 16.4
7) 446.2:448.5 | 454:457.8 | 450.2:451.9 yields -0.105 mag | 16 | 17.9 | 16.6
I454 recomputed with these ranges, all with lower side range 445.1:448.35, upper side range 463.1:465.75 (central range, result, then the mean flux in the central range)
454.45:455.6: -0.032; 16.3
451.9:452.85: 0.012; 15.6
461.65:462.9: -0.078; 16.9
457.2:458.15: -0.020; 16.2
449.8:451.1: -0.153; 17.7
